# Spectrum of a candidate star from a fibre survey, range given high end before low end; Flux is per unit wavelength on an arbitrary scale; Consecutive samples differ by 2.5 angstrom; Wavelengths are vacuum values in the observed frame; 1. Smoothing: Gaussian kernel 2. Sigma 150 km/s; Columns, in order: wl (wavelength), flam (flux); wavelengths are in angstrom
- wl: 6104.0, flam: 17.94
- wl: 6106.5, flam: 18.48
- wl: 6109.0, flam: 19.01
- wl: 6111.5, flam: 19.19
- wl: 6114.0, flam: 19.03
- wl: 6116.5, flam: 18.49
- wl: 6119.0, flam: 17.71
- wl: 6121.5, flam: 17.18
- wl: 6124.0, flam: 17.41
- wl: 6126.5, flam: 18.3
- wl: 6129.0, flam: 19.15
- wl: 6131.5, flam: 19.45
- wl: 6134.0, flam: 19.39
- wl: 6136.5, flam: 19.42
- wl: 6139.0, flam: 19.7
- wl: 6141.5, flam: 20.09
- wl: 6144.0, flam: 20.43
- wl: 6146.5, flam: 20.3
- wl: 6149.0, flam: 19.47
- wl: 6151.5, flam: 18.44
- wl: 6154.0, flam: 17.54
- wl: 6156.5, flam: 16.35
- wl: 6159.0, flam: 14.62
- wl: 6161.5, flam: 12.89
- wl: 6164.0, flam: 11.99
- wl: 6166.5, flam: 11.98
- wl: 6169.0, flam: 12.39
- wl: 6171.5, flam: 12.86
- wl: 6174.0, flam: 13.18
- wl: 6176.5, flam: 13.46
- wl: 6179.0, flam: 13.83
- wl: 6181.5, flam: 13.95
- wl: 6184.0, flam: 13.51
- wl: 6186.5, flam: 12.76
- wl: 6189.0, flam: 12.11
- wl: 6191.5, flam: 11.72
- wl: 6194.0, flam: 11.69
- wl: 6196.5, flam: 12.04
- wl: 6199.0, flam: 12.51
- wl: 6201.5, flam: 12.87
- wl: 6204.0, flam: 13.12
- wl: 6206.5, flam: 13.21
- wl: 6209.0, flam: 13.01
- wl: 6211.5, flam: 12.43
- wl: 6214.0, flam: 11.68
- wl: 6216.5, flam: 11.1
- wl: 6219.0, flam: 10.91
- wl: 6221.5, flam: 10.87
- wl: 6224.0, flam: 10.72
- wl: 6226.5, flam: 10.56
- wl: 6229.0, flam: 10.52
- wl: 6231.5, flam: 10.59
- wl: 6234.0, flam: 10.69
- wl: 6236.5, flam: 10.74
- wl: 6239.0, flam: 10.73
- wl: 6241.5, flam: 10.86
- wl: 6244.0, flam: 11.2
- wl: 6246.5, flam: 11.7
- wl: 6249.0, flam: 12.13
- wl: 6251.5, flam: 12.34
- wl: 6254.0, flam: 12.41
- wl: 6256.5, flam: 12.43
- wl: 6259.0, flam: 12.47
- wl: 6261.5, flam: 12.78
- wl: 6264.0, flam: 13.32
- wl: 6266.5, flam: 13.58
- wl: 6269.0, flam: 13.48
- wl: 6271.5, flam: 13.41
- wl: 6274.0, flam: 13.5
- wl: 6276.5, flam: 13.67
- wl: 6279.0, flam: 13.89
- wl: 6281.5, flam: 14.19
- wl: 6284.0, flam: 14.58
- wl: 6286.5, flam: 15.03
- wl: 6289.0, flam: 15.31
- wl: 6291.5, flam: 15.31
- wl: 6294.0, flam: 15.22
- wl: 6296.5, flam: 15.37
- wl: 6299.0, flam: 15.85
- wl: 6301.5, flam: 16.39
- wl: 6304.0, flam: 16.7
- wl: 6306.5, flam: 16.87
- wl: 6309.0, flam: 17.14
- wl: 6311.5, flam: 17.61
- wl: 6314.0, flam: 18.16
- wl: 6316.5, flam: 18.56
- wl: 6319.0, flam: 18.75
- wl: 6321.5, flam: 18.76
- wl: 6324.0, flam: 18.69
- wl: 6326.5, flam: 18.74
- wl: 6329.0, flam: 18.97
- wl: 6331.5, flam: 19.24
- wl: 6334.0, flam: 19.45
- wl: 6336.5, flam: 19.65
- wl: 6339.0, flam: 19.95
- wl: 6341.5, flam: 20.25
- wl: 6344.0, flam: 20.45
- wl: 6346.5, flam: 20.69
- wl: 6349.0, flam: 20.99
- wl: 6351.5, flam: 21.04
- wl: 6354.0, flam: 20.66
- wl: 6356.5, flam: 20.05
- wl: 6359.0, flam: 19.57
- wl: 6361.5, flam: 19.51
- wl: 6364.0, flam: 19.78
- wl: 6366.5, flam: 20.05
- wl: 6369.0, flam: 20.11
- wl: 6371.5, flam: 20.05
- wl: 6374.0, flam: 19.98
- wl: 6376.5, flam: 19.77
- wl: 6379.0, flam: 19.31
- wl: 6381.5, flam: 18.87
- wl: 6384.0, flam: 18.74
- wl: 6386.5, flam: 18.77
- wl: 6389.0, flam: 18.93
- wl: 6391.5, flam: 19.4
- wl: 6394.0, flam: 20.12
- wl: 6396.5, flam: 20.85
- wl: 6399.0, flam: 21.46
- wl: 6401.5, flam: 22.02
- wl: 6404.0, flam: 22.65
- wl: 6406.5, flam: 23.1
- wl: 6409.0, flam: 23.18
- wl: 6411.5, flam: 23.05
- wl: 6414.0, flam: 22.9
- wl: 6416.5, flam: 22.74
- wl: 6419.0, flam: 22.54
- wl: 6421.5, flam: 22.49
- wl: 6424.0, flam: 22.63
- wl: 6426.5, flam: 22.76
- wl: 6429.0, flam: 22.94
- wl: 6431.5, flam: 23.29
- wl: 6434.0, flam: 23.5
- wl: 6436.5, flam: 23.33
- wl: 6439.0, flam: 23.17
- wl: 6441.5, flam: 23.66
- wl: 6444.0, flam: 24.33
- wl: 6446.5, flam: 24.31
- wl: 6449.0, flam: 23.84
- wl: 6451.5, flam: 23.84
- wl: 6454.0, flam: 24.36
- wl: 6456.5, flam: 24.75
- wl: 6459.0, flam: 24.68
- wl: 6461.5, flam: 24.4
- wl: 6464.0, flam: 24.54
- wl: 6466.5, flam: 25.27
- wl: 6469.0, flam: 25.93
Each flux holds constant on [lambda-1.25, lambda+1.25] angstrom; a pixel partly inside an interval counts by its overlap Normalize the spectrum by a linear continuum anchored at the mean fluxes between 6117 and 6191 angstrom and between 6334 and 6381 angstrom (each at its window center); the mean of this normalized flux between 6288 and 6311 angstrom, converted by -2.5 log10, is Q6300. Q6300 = 0.18 mag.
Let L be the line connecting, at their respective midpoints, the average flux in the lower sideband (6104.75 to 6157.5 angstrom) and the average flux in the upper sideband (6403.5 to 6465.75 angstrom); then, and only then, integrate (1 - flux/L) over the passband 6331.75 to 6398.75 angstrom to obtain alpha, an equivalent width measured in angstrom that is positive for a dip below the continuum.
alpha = 7.54 angstrom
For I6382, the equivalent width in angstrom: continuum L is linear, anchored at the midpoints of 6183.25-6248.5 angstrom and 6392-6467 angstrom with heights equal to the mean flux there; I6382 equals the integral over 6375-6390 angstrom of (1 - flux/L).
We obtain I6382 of 1.1 angstrom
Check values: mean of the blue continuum 11.7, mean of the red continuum 23.2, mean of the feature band 19.1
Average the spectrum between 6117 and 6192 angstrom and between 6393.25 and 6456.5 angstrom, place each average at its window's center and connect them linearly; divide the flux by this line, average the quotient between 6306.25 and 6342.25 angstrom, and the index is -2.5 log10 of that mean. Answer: 0.09 mag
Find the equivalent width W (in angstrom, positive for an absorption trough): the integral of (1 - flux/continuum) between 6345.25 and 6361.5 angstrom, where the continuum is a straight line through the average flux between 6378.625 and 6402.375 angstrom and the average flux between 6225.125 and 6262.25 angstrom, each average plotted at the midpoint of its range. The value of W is -2.5 angstrom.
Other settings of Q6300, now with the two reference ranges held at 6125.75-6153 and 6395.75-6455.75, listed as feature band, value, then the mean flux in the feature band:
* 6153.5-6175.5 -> 0.405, 13.6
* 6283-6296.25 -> 0.375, 15.1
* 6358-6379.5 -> 0.131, 19.8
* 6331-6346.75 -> 0.106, 19.9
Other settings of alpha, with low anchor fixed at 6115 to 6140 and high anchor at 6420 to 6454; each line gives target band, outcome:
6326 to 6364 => 3.50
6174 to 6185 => 3.28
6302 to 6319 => 3.10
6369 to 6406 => 4.13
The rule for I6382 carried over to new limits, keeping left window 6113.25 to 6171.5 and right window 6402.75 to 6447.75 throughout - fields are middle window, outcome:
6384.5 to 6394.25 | 1.41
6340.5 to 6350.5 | 0.42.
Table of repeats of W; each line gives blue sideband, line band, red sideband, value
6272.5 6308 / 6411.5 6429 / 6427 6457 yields -0.2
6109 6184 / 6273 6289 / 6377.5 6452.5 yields 4.3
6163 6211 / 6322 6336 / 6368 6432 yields -0.5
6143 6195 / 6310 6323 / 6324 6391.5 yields 0.2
